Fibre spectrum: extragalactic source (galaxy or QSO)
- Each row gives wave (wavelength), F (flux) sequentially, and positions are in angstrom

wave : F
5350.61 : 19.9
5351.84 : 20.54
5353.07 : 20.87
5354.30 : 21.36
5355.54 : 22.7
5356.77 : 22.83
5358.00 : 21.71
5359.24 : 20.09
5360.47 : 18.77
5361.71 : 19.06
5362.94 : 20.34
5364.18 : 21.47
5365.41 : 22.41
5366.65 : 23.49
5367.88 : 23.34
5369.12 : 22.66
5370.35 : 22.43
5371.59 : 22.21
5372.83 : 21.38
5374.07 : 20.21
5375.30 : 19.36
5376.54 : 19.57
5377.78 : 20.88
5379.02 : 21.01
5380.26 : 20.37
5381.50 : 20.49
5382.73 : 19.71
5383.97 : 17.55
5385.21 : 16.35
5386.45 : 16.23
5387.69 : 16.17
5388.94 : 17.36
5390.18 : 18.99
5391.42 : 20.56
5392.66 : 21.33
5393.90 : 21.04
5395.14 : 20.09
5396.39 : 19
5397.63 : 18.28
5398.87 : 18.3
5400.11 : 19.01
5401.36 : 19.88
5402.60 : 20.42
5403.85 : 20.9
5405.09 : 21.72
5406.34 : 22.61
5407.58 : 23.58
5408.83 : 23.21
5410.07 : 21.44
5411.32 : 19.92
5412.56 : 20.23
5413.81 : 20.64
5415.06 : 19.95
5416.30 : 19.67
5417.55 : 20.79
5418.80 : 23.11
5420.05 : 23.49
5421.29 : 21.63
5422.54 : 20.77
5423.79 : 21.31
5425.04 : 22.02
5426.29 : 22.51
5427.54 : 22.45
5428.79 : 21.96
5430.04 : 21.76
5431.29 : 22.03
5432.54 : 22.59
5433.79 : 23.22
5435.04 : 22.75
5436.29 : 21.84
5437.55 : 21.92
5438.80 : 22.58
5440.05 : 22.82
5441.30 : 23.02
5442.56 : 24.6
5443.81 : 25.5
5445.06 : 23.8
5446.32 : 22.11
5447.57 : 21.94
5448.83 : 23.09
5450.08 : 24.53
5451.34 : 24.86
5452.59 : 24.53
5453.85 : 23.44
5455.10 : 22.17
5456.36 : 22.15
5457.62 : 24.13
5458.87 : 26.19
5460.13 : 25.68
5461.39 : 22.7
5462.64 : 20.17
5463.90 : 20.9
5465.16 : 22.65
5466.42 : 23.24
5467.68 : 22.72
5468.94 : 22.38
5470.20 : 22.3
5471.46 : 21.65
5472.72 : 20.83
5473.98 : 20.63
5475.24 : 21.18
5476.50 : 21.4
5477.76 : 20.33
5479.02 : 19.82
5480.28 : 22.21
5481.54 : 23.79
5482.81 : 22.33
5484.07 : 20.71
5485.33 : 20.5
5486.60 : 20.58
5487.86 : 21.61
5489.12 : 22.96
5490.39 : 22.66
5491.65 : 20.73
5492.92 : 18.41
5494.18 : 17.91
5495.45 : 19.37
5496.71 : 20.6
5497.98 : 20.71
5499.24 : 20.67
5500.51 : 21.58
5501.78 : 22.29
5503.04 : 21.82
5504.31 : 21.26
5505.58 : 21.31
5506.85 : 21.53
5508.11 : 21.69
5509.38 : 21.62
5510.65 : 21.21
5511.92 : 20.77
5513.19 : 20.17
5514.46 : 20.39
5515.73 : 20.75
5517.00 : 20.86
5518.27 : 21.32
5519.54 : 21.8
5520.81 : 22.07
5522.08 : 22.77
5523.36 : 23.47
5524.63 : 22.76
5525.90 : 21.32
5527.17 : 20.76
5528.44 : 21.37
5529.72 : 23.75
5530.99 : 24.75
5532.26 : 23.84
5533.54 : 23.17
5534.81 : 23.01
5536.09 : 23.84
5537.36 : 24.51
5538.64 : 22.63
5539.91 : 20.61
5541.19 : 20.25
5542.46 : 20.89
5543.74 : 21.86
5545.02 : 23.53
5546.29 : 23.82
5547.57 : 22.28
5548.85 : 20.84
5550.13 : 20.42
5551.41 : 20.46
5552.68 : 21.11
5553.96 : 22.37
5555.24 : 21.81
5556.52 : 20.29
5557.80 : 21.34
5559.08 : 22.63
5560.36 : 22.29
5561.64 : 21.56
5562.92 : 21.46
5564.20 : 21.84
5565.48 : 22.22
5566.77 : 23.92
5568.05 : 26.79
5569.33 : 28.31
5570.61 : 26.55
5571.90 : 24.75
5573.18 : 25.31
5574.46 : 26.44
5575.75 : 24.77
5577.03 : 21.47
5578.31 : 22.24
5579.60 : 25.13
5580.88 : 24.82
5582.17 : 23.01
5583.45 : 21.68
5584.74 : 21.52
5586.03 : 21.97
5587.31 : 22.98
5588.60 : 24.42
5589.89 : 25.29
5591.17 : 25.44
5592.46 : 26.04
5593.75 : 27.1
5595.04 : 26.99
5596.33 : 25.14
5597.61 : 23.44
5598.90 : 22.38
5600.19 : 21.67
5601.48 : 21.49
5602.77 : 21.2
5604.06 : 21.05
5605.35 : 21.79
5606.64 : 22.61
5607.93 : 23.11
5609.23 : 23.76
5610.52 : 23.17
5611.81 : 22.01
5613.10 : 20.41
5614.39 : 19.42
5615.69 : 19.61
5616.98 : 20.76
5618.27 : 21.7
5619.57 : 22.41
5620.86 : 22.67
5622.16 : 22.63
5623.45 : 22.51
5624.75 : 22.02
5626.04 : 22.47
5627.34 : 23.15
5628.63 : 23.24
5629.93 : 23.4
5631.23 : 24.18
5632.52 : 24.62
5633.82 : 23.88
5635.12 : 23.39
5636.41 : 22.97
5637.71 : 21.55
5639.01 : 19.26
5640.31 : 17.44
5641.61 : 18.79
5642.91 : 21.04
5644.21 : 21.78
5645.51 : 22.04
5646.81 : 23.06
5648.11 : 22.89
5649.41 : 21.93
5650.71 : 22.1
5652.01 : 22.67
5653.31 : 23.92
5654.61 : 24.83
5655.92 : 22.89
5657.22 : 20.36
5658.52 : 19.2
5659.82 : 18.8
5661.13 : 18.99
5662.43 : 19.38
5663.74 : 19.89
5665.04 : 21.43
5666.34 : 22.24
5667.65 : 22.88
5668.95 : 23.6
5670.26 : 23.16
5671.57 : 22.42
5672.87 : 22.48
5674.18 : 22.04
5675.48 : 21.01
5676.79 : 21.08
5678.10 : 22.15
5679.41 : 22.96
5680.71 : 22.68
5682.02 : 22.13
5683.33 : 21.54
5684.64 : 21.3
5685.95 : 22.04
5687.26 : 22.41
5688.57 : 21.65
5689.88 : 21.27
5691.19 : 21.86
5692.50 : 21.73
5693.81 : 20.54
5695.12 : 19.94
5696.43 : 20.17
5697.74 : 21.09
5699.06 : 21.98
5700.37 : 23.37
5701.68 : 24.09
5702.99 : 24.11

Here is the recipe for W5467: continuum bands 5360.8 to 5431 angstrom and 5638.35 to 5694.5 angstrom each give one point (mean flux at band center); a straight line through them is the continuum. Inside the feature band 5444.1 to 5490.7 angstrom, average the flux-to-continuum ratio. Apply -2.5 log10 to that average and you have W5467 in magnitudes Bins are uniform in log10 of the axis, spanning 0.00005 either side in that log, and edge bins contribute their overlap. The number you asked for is -0.08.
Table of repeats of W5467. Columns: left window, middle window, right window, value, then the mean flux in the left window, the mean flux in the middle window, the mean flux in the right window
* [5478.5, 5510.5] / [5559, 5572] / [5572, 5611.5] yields -0.04 mag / 21.2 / 23.9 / 23.6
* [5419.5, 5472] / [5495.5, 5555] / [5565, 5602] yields 0.09 mag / 22.8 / 21.8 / 24.3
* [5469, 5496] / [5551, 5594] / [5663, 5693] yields -0.10 mag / 21.1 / 23.5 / 22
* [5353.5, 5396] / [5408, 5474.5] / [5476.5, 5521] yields -0.08 mag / 20.4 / 22.4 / 21.1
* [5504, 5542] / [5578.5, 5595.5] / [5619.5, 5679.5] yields -0.11 mag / 22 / 24.2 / 22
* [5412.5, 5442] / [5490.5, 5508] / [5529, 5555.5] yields 0.07 mag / 21.9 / 20.7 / 22.4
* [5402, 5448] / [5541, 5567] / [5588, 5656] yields 0.03 mag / 22.1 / 21.8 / 22.6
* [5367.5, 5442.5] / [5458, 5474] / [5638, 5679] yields -0.08 mag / 20.9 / 22.6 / 21.5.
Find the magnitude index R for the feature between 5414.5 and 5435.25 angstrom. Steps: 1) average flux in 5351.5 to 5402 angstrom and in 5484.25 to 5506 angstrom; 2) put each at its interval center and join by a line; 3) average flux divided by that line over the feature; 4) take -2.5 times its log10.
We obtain -0.07 mag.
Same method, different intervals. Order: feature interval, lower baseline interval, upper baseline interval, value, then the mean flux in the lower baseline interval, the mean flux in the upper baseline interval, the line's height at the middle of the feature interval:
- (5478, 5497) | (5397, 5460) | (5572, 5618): 0.079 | 22.2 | 23.1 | 22.5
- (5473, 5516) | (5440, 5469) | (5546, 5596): 0.114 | 23.3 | 23.4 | 23.4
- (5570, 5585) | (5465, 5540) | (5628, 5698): -0.109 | 21.7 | 21.8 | 21.7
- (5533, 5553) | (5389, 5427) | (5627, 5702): -0.036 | 20.8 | 21.9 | 21.4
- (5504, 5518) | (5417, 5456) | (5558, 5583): 0.115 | 22.7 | 23.9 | 23.4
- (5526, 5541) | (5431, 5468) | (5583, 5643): 0.002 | 23.1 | 22.6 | 22.8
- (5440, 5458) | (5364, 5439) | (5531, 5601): -0.094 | 20.9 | 23.2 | 21.6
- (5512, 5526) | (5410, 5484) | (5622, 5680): 0.030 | 22.3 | 22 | 22.2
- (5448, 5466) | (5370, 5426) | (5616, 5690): -0.130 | 20.3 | 21.9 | 20.7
